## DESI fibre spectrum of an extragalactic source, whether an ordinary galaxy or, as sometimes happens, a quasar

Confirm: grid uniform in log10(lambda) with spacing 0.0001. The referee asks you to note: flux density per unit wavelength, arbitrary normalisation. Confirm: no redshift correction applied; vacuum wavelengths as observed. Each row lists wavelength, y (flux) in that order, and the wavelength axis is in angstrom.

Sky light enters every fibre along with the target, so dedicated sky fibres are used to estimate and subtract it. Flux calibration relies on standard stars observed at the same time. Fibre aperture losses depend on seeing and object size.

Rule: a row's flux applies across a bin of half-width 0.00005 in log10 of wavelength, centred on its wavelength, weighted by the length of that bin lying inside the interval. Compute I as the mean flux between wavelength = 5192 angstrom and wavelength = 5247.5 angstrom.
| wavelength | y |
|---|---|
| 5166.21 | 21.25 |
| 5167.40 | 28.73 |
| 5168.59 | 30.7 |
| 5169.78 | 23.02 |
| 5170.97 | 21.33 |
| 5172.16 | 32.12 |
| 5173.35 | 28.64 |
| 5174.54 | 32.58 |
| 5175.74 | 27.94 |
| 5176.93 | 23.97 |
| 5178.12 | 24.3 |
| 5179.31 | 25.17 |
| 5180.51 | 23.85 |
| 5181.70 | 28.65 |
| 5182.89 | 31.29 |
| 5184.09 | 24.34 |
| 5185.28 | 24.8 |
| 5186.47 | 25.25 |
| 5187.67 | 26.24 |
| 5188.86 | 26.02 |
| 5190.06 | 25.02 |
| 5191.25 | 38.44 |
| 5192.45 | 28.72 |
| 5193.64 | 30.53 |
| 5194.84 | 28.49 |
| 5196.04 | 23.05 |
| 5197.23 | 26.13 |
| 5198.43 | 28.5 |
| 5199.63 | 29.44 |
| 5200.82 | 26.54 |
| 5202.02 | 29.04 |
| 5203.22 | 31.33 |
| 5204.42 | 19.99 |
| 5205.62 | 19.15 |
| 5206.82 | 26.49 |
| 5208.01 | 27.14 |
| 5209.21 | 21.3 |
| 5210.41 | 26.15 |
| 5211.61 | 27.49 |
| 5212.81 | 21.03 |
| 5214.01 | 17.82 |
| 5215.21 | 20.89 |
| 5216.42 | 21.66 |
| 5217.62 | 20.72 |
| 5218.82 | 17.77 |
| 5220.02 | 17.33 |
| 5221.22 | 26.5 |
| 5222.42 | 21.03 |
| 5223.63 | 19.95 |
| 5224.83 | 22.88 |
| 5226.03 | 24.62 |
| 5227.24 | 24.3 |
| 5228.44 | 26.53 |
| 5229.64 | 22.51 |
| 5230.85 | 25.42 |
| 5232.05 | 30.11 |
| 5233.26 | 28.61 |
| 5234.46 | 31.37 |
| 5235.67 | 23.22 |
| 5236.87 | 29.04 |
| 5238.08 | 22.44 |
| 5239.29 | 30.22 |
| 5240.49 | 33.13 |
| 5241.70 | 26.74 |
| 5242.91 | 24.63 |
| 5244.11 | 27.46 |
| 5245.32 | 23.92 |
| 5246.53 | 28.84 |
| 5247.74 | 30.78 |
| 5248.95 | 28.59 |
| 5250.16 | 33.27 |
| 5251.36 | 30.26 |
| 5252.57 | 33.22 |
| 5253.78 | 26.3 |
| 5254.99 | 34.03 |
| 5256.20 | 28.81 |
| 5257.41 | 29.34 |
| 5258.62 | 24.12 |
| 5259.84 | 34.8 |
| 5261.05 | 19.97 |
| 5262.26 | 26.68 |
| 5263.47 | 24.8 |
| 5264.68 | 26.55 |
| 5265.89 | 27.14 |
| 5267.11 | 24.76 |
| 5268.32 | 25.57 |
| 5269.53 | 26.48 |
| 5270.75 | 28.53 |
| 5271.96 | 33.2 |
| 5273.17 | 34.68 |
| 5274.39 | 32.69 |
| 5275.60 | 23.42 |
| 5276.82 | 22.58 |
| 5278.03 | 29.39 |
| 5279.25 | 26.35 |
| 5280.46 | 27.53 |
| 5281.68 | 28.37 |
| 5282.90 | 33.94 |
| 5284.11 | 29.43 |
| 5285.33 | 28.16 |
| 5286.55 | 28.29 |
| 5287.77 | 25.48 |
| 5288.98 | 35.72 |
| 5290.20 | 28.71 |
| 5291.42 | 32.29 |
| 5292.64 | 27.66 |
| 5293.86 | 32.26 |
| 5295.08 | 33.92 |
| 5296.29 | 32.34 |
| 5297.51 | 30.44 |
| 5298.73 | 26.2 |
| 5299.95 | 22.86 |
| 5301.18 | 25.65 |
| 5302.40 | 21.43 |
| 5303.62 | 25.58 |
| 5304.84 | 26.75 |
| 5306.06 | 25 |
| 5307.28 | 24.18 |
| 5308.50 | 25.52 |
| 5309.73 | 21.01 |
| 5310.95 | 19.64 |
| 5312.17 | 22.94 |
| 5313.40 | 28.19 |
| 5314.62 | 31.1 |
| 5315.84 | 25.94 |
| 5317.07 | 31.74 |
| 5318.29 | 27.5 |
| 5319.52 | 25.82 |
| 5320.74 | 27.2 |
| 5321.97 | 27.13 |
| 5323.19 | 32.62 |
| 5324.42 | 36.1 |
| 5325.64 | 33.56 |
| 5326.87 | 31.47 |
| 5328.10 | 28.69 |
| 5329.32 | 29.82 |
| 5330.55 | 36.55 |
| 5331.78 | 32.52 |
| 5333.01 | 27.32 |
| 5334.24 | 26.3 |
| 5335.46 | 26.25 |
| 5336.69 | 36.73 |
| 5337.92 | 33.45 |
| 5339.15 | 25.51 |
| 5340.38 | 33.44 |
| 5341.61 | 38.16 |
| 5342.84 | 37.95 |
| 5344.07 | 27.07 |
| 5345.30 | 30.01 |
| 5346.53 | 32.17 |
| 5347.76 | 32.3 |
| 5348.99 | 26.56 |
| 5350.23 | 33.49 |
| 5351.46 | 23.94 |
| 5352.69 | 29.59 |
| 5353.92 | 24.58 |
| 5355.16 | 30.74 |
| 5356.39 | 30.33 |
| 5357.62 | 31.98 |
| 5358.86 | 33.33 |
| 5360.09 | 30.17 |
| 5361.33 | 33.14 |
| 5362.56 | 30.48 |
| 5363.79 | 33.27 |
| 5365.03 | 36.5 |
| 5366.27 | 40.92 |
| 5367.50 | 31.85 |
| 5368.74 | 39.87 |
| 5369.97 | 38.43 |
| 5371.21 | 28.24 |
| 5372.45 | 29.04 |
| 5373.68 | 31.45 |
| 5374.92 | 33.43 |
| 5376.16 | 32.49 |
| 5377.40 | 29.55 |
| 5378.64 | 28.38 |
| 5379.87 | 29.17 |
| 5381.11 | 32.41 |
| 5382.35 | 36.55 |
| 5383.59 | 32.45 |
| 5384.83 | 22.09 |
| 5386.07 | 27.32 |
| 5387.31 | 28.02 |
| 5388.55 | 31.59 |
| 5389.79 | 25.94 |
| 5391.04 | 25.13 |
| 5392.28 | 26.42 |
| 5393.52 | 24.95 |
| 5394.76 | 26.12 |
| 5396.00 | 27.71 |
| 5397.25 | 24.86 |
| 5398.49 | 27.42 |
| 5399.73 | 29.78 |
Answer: 25.2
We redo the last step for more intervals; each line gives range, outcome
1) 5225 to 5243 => 26.8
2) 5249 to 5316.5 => 27.9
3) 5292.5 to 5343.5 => 28.9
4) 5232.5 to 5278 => 28.1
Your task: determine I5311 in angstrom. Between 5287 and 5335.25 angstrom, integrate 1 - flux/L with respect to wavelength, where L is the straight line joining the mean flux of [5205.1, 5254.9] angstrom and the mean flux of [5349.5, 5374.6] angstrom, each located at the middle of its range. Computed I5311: 2.0 angstrom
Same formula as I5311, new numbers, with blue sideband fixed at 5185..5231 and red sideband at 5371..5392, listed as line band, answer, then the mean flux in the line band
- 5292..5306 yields -0.2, 27.6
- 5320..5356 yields -3.0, 30.7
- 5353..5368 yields -1.7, 32.2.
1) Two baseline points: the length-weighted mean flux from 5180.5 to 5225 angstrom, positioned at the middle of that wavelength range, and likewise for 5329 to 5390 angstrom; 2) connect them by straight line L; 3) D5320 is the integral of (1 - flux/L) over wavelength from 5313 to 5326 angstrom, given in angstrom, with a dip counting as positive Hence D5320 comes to 0.0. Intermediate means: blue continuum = 25.1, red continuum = 31.3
